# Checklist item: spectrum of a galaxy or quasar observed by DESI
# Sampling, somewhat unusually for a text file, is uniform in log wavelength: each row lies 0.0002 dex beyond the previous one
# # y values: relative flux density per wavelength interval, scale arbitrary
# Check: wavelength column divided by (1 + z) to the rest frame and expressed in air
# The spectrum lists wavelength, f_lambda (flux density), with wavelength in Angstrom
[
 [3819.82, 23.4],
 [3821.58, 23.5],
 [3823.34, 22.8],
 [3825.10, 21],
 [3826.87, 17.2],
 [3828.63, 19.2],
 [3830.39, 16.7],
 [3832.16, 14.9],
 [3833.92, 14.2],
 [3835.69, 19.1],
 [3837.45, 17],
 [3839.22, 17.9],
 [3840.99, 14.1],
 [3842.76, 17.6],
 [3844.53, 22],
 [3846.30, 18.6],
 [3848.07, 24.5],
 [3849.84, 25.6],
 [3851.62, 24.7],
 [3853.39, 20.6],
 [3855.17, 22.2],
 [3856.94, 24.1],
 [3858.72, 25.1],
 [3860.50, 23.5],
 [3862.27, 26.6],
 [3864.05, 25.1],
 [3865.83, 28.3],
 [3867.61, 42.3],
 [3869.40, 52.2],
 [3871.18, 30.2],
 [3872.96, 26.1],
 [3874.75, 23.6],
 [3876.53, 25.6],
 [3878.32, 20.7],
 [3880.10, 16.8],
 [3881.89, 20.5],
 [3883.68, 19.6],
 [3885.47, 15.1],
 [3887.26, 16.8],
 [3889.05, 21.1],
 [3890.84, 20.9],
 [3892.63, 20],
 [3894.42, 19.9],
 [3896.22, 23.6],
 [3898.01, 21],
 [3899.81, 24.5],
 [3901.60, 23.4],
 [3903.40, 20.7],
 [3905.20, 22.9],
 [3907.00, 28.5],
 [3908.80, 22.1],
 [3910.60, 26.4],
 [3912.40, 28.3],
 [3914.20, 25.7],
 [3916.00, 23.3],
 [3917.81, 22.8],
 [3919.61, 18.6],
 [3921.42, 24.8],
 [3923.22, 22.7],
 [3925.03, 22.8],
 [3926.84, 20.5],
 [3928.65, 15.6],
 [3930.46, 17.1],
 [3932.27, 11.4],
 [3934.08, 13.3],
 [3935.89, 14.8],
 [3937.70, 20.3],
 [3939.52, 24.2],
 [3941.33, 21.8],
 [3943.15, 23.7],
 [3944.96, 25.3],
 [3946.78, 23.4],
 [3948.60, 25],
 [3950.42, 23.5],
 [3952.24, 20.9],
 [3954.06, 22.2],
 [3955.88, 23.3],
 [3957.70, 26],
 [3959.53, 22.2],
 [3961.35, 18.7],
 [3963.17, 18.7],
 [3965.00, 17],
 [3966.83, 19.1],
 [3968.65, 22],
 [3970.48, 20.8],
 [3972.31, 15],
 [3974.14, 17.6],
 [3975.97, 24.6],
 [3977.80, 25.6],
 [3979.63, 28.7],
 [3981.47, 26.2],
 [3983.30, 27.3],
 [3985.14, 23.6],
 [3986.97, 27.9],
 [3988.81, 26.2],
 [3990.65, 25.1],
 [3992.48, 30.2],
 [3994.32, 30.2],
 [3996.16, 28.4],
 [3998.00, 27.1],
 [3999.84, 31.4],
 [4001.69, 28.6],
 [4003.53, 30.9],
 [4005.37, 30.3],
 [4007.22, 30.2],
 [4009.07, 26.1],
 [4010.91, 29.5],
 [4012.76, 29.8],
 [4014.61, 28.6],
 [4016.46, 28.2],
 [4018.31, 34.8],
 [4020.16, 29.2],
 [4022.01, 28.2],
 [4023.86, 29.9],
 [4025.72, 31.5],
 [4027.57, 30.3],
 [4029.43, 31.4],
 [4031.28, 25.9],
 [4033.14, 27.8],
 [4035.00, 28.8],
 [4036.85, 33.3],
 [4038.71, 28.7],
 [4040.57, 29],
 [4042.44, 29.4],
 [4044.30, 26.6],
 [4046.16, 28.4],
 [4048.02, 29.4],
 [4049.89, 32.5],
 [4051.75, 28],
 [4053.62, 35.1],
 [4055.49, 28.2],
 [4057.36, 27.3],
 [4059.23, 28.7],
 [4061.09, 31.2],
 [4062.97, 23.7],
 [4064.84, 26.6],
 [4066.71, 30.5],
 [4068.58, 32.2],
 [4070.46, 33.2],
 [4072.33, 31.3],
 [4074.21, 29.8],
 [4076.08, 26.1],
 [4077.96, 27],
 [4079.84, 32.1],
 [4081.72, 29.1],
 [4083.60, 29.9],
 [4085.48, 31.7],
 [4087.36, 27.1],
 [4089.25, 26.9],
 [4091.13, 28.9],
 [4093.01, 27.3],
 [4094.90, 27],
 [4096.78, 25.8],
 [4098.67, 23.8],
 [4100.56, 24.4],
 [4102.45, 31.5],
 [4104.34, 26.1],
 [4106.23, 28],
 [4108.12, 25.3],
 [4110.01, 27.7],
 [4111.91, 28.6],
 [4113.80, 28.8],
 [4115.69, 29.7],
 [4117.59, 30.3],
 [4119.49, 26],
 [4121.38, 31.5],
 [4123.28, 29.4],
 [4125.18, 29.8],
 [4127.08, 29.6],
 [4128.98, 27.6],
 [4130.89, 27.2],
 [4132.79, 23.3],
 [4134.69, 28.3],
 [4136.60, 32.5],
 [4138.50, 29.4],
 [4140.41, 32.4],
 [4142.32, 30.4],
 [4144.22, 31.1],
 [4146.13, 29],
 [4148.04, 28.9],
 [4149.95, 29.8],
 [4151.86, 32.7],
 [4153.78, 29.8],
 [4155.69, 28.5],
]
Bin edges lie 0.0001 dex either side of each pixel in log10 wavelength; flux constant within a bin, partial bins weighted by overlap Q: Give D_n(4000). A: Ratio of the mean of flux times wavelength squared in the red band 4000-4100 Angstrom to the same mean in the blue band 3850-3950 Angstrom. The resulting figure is 1.4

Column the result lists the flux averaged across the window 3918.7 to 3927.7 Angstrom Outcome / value 21.9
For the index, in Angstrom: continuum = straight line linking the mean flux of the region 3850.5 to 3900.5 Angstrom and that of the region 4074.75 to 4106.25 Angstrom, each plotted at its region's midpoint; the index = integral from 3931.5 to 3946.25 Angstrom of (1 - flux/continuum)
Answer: 3.4 Angstrom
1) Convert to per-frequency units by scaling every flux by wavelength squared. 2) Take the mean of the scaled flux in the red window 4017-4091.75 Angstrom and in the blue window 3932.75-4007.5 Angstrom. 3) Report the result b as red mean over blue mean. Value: 1.3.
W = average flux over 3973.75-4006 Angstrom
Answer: 27.4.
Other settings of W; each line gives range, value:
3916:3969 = 20.8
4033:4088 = 29.5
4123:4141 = 28.9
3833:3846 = 17.5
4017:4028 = 30.6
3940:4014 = 24.9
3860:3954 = 23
